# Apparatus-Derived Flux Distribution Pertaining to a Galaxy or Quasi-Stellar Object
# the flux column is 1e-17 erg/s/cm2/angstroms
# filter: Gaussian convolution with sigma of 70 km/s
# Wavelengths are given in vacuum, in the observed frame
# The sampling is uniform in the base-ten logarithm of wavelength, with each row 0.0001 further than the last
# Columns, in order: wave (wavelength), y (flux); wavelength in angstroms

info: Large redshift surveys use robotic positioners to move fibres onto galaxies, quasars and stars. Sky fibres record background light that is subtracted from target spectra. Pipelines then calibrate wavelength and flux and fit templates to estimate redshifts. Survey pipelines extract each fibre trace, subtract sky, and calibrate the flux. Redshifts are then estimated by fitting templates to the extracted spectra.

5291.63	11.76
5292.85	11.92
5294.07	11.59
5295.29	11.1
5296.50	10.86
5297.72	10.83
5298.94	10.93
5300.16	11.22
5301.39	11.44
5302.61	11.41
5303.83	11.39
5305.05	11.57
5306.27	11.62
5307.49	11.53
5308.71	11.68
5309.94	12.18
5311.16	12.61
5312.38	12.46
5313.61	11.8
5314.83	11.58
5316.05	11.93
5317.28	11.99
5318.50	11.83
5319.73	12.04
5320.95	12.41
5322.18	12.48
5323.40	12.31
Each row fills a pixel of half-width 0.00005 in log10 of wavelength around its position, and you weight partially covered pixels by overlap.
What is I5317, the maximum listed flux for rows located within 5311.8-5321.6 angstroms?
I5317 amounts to 12.46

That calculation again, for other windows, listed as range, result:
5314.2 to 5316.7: 11.93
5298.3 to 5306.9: 11.62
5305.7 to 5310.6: 12.18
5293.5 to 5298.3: 11.59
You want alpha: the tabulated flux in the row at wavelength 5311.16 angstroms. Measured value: 12.61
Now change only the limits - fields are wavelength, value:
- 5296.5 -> 10.86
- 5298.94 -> 10.93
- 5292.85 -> 11.92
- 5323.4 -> 12.31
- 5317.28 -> 11.99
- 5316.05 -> 11.93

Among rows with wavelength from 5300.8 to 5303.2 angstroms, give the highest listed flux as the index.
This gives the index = 11.44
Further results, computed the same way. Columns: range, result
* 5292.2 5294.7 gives 11.92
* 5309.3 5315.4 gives 12.61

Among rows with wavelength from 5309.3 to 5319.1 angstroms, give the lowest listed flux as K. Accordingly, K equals 11.58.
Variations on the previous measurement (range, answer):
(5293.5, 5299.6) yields 10.83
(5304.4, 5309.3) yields 11.53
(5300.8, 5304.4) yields 11.39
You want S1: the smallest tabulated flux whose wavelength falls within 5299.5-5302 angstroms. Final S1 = 11.22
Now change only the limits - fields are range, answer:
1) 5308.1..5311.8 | 11.68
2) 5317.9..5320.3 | 11.83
